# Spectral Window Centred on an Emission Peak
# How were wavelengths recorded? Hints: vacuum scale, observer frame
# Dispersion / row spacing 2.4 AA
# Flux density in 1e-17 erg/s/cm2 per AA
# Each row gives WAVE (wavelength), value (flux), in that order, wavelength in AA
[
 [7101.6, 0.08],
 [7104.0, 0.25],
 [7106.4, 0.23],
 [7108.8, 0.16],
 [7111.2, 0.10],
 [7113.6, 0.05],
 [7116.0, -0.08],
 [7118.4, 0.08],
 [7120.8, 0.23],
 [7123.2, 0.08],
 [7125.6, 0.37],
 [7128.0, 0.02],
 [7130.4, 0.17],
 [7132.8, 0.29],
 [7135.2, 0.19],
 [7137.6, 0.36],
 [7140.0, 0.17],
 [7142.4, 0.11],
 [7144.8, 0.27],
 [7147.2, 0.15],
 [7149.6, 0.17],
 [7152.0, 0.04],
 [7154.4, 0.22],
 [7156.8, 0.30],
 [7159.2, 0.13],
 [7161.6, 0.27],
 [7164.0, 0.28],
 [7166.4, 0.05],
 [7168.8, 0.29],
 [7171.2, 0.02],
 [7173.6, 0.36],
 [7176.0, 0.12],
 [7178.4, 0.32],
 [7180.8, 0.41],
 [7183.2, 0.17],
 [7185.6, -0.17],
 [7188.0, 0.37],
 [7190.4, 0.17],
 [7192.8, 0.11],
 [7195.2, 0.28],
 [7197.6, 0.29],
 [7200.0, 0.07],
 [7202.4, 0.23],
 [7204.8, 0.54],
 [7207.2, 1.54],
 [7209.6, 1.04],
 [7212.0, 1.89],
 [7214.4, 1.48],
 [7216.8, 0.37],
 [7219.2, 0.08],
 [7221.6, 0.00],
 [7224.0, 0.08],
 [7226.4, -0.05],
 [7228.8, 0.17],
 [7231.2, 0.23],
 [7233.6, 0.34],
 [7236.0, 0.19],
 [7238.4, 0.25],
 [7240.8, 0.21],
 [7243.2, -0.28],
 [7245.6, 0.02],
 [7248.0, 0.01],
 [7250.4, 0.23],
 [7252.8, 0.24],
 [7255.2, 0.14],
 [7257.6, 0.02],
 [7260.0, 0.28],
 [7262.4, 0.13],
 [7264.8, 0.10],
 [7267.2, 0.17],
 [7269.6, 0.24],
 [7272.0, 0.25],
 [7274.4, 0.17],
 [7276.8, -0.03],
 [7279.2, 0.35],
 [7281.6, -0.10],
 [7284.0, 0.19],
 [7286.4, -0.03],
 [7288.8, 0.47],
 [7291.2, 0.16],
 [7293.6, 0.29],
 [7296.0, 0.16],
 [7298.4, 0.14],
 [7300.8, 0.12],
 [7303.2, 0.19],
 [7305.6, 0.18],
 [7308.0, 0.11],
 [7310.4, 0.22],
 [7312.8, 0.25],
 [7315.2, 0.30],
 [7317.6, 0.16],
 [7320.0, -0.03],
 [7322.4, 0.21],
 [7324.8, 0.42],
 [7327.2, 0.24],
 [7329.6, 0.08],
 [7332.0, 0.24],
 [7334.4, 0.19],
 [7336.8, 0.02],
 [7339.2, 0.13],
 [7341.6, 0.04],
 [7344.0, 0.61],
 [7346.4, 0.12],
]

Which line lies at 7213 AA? [O II] 3727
